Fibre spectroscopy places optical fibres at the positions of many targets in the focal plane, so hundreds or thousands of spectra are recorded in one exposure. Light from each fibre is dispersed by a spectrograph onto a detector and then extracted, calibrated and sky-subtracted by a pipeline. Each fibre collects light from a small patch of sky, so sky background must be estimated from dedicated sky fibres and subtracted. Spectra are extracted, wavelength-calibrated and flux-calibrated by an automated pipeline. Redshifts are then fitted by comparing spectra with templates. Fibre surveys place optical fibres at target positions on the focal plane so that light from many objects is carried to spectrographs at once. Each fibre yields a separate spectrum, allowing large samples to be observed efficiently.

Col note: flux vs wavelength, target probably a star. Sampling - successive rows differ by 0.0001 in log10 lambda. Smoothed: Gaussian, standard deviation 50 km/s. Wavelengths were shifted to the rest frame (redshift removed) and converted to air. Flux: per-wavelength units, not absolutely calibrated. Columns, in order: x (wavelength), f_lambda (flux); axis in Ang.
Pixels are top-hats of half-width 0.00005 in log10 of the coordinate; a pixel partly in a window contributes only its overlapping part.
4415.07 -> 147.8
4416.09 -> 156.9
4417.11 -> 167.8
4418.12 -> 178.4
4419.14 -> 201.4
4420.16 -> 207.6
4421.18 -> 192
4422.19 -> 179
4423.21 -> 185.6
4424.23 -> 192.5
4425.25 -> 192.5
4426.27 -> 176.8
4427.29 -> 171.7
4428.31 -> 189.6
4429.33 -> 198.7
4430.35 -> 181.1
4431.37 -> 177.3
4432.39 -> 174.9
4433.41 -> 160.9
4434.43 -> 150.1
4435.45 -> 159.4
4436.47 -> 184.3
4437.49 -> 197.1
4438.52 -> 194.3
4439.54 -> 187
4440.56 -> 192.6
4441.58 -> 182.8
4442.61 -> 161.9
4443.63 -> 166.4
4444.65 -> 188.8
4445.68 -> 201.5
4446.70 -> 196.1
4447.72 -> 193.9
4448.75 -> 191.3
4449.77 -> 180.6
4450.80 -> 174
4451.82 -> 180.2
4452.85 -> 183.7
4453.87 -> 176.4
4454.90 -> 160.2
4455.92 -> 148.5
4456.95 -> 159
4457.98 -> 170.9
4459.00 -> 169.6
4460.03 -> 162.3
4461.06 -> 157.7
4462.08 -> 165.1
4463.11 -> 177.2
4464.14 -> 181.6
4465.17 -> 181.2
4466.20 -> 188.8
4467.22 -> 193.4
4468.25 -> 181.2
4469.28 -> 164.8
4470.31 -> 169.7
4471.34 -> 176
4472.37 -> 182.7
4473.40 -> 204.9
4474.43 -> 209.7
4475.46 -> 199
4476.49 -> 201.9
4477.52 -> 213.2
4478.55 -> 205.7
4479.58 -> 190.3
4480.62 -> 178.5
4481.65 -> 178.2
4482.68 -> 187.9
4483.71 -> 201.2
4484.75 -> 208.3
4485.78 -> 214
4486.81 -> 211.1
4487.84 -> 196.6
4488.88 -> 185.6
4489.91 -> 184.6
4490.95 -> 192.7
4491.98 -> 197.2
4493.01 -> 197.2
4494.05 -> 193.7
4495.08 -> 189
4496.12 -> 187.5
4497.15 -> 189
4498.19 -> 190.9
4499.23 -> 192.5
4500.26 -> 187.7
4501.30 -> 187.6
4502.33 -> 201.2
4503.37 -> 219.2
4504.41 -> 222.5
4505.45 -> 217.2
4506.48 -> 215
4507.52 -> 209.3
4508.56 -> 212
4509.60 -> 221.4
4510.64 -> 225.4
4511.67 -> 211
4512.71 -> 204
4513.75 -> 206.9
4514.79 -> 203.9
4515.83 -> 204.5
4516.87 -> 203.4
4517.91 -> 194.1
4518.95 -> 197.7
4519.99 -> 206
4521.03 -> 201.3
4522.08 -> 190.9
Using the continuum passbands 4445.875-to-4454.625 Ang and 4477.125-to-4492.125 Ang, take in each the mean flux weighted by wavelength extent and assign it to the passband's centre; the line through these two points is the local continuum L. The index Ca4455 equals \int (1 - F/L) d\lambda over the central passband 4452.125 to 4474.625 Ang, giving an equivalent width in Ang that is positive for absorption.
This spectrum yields 1.6 Ang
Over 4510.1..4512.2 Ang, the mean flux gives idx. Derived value 219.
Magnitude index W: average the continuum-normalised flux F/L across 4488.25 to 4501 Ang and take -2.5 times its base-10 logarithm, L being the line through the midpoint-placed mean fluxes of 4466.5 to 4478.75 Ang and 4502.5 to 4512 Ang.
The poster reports 0.09 mag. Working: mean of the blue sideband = 192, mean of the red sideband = 217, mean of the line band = 191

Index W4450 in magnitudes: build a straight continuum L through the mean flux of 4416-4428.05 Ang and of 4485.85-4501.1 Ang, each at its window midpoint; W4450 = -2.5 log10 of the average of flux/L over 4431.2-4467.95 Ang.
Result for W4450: 0.06 mag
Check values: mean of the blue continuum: 185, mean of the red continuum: 193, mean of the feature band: 177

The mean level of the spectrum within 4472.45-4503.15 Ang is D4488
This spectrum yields 196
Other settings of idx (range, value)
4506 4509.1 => 212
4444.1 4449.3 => 194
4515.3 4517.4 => 204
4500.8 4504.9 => 208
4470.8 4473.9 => 188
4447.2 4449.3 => 193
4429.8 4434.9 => 169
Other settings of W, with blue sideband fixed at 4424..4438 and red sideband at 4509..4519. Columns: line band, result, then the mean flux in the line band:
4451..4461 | 0.12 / 168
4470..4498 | 0.02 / 194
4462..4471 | 0.07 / 179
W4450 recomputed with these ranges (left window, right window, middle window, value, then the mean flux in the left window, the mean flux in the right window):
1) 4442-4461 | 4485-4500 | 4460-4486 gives -0.012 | 175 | 195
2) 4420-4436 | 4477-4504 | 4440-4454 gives 0.005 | 180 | 195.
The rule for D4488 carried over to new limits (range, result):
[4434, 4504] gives 186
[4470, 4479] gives 196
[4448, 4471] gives 174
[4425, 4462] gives 177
